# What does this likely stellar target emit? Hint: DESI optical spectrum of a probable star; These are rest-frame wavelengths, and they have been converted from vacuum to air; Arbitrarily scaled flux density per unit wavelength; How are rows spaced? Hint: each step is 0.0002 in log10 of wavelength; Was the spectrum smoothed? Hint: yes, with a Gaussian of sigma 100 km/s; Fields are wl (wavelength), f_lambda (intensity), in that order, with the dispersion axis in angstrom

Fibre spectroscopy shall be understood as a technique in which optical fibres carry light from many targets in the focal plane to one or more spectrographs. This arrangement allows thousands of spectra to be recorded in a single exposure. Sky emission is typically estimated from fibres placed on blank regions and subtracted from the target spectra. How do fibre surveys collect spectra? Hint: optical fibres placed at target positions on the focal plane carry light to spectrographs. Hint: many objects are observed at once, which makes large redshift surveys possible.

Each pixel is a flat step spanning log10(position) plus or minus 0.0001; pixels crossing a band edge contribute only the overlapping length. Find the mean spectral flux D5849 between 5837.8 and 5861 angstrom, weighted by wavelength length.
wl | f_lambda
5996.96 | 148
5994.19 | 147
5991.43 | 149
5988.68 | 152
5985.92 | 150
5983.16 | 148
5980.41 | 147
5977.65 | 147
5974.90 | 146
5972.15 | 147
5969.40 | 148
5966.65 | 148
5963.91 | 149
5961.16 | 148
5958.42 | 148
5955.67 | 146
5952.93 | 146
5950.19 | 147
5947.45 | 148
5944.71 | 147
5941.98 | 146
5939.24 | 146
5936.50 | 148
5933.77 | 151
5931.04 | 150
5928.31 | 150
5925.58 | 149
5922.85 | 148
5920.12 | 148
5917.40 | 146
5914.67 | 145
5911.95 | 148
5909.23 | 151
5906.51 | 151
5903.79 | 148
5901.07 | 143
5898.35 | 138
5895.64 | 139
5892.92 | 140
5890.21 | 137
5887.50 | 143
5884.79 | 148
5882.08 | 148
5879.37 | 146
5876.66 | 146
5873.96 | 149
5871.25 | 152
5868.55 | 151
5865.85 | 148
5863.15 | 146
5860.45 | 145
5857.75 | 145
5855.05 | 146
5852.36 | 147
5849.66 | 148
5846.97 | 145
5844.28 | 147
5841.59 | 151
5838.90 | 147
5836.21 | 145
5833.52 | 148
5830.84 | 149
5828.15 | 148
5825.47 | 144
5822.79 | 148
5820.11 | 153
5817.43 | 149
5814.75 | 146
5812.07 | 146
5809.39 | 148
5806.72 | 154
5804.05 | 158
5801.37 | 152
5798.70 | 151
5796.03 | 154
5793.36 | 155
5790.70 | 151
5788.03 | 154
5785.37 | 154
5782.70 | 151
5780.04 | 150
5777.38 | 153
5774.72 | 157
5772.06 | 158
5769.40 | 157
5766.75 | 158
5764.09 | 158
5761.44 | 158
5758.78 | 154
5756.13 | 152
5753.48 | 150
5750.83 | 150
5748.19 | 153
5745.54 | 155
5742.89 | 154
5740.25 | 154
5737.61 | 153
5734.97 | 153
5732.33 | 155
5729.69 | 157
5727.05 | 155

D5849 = 147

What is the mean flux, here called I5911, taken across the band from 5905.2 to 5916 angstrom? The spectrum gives 149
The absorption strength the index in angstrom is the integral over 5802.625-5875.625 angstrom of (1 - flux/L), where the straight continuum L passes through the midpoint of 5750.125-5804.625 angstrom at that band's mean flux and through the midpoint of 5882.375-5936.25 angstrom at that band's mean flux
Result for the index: 1.0 angstrom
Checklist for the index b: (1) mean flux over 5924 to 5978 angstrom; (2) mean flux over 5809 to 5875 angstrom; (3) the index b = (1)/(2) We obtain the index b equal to 1.00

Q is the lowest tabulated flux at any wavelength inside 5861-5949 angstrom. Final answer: 137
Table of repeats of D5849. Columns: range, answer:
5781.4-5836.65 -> 150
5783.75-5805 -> 153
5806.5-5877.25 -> 148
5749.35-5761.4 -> 152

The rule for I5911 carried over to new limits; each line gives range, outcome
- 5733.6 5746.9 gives 154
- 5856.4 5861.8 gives 145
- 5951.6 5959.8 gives 147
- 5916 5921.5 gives 147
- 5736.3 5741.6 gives 154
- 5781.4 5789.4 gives 153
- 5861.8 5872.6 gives 149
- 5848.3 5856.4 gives 147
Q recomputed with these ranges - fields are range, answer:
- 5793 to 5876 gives 144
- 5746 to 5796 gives 150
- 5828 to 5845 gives 145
